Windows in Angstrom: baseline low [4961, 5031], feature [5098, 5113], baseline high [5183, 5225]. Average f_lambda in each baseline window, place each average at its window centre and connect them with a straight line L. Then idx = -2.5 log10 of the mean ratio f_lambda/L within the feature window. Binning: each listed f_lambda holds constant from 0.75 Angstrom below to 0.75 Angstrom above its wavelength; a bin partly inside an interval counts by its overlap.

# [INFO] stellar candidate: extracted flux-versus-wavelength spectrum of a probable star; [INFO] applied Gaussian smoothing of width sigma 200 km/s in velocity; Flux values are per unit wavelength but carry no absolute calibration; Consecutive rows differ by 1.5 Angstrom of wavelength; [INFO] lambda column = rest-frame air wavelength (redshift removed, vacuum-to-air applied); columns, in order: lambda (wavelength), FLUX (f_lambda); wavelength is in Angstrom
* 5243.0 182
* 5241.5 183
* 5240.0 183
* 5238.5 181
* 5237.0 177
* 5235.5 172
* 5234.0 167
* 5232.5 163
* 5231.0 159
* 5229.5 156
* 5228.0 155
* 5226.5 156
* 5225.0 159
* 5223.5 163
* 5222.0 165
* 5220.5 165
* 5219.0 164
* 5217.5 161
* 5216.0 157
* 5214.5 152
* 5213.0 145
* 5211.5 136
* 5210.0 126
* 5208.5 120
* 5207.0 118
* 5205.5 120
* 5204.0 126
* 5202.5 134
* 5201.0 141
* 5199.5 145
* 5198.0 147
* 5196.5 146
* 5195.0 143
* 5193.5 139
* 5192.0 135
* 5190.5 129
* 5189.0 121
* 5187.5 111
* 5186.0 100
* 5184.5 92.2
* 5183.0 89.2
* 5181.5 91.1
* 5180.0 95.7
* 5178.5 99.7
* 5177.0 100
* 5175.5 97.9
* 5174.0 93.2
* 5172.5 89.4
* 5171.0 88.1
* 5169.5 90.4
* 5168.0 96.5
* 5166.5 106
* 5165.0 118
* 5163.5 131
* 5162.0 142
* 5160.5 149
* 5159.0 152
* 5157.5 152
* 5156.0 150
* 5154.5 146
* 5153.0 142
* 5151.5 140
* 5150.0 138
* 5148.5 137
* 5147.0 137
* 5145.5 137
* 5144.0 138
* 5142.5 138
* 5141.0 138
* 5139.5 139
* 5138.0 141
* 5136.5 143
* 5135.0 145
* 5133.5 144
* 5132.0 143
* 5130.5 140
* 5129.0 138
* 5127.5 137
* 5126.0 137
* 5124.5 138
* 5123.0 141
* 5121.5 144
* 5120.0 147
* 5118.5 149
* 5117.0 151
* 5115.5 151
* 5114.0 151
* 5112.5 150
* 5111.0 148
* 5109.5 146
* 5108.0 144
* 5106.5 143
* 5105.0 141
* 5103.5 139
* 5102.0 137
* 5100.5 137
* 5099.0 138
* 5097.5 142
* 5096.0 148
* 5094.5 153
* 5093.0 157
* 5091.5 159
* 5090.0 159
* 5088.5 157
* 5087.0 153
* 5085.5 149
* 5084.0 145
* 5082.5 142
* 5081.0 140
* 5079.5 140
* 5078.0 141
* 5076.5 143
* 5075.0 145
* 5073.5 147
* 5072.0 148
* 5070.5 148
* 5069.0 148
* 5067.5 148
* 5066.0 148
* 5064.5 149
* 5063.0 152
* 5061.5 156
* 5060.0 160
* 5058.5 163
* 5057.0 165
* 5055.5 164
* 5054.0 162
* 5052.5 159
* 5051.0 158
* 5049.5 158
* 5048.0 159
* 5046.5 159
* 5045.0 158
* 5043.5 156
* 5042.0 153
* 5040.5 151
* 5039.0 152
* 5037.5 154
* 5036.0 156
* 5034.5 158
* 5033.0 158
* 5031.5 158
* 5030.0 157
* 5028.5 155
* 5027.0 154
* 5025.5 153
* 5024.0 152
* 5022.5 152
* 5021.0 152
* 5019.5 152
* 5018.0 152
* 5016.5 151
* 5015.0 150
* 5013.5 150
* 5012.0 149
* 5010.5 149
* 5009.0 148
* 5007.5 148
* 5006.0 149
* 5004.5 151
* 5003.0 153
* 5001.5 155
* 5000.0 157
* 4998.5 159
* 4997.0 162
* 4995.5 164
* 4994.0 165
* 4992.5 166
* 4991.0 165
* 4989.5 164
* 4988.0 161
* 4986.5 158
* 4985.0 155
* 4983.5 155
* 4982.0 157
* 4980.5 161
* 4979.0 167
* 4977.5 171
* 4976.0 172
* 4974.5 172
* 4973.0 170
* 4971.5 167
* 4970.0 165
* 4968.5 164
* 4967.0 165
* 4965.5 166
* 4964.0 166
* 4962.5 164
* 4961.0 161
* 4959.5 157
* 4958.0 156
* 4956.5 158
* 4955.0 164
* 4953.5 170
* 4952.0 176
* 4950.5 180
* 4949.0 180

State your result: 0.04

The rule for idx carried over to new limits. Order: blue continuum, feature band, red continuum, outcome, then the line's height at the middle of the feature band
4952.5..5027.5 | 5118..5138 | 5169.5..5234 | -0.01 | 141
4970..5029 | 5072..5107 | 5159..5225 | -0.02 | 143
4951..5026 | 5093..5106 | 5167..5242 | 0.03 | 147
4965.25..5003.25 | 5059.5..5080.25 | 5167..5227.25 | 0.00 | 148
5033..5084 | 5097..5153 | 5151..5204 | -0.05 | 135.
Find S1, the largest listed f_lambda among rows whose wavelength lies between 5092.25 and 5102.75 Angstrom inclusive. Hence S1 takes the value 157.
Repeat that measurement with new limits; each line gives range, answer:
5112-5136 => 151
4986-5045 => 166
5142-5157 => 150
